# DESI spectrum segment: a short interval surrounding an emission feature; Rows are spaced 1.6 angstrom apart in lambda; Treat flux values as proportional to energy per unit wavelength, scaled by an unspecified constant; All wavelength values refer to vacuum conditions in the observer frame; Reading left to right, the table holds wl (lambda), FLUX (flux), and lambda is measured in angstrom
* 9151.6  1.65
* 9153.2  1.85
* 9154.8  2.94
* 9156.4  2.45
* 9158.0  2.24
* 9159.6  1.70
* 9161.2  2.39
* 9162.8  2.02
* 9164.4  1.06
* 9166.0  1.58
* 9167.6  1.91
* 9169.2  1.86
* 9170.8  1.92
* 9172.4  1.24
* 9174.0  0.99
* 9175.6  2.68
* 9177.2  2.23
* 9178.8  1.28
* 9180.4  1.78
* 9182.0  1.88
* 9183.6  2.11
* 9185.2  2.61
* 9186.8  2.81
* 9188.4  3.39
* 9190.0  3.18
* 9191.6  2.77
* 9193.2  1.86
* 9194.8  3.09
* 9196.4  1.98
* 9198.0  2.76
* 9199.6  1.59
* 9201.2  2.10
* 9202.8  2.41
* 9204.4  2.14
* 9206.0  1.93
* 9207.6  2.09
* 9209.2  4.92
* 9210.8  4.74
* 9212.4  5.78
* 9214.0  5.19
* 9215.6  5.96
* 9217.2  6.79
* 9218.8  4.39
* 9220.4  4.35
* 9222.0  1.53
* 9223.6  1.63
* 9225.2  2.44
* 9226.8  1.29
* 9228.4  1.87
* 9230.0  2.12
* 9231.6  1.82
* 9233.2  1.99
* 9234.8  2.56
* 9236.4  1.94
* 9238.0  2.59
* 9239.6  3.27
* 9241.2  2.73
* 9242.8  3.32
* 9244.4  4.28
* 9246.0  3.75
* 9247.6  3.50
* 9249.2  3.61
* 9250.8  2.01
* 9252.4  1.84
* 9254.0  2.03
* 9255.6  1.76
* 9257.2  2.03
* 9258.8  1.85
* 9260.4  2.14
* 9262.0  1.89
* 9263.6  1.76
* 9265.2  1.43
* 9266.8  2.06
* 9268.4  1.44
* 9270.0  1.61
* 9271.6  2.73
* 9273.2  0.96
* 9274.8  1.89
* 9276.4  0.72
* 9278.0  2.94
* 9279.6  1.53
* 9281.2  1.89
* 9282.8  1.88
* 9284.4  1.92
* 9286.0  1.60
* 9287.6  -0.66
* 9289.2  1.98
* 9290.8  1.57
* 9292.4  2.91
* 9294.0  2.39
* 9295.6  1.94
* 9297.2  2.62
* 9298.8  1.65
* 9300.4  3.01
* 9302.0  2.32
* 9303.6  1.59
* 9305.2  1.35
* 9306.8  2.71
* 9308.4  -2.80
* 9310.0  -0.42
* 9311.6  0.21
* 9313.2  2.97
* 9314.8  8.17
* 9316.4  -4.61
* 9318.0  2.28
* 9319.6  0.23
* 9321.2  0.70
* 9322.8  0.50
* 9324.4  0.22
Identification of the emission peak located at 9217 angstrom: H-alpha 6563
